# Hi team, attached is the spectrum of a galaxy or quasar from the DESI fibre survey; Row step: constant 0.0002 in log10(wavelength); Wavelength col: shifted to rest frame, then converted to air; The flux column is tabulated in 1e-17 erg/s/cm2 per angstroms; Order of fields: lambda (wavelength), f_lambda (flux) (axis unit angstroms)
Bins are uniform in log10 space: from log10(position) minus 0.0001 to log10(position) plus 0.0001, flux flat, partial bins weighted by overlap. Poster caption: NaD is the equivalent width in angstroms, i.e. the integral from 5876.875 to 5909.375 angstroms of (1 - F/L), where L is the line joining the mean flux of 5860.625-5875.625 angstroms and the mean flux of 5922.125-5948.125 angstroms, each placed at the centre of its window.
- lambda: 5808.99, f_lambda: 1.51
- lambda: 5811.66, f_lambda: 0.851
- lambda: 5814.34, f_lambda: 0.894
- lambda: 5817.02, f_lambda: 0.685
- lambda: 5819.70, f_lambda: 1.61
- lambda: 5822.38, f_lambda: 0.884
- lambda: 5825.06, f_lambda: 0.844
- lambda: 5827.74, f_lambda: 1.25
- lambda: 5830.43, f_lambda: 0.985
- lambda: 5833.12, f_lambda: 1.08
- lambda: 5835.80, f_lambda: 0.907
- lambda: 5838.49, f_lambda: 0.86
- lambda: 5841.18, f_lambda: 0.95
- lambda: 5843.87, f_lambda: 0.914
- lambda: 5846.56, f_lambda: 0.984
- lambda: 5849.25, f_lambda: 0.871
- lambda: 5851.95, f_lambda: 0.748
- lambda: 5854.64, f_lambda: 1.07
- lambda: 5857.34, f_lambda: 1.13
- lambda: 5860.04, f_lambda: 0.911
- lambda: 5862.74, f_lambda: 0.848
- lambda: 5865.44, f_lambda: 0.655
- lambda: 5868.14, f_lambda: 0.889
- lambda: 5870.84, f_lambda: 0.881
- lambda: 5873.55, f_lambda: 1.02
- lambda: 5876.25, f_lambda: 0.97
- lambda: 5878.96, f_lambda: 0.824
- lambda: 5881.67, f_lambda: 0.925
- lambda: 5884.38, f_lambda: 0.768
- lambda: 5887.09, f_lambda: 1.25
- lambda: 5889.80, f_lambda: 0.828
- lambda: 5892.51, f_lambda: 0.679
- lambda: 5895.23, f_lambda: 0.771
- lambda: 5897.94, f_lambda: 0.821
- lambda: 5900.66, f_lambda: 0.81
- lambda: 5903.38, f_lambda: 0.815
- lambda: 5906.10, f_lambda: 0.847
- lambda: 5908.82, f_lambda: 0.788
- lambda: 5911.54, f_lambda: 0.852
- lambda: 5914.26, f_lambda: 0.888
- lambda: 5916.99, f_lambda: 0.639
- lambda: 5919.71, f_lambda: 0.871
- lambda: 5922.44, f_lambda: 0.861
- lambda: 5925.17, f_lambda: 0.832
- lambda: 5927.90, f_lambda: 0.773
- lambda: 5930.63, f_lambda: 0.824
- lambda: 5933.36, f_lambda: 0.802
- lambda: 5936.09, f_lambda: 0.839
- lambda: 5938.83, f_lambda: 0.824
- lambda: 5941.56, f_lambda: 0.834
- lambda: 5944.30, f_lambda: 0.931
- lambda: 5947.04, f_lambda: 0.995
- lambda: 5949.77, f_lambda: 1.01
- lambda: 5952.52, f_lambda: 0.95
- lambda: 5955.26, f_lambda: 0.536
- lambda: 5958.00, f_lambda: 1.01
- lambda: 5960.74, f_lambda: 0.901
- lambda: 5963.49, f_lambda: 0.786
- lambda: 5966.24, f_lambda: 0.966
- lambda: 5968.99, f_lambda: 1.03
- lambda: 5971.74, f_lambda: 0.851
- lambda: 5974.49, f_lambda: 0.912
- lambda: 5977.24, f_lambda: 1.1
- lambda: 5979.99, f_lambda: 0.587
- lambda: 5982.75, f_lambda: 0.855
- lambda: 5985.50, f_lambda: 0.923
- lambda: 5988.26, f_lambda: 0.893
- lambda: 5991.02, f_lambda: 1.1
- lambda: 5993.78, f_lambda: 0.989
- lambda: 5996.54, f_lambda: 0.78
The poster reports 0.5 angstroms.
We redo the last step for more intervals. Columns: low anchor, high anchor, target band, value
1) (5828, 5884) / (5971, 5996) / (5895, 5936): 4.6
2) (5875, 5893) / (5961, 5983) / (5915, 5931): 1.7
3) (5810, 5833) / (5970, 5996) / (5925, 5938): 1.8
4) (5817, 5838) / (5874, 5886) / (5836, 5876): 2.1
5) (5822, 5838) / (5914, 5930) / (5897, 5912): 0.4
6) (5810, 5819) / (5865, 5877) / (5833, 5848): -0.7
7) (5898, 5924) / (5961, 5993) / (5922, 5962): 0.0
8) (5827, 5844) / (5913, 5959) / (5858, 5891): 1.1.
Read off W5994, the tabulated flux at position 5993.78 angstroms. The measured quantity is 0.989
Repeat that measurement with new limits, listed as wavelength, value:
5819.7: 1.61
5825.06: 0.844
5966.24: 0.966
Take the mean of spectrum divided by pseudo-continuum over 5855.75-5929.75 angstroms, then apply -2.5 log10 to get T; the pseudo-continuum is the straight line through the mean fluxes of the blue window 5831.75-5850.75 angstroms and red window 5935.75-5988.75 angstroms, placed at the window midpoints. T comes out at 0.072 mag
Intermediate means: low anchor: 0.937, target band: 0.857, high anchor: 0.887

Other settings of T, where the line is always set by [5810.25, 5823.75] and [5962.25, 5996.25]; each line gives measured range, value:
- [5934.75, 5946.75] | 0.07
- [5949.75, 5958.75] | 0.09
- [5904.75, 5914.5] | 0.13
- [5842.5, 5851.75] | 0.08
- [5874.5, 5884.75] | 0.08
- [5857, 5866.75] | 0.13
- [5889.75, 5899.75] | 0.23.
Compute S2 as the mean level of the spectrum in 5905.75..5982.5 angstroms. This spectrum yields 0.859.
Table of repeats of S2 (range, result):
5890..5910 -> 0.792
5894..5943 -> 0.816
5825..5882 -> 0.935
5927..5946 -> 0.837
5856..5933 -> 0.855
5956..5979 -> 0.927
